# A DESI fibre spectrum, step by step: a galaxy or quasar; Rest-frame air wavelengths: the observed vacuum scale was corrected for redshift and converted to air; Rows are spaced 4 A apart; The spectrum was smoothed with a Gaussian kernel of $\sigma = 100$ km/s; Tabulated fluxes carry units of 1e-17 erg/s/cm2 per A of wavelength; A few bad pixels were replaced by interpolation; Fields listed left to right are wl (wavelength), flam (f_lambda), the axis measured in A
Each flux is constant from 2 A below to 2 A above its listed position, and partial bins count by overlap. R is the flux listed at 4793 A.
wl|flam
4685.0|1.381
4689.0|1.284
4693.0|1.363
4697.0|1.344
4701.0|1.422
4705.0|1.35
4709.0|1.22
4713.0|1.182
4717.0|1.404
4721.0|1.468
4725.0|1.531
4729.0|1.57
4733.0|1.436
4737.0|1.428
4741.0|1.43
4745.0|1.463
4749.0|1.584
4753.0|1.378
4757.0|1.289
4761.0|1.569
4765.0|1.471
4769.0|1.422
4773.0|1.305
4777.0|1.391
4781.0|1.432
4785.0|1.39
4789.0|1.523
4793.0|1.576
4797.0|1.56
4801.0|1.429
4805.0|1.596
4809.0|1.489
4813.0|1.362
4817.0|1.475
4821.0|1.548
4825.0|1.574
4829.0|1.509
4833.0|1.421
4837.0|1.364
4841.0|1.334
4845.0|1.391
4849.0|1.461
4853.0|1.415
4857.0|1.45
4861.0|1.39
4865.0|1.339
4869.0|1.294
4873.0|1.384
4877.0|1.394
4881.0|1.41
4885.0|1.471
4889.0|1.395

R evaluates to 1.576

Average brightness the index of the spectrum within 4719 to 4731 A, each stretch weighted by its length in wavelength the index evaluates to 1.52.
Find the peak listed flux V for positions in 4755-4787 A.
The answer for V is 1.569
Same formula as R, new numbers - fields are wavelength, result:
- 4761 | 1.569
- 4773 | 1.305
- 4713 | 1.182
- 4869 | 1.294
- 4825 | 1.574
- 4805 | 1.596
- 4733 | 1.436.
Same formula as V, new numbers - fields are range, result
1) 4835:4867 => 1.461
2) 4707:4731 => 1.57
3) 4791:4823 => 1.596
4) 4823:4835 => 1.574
